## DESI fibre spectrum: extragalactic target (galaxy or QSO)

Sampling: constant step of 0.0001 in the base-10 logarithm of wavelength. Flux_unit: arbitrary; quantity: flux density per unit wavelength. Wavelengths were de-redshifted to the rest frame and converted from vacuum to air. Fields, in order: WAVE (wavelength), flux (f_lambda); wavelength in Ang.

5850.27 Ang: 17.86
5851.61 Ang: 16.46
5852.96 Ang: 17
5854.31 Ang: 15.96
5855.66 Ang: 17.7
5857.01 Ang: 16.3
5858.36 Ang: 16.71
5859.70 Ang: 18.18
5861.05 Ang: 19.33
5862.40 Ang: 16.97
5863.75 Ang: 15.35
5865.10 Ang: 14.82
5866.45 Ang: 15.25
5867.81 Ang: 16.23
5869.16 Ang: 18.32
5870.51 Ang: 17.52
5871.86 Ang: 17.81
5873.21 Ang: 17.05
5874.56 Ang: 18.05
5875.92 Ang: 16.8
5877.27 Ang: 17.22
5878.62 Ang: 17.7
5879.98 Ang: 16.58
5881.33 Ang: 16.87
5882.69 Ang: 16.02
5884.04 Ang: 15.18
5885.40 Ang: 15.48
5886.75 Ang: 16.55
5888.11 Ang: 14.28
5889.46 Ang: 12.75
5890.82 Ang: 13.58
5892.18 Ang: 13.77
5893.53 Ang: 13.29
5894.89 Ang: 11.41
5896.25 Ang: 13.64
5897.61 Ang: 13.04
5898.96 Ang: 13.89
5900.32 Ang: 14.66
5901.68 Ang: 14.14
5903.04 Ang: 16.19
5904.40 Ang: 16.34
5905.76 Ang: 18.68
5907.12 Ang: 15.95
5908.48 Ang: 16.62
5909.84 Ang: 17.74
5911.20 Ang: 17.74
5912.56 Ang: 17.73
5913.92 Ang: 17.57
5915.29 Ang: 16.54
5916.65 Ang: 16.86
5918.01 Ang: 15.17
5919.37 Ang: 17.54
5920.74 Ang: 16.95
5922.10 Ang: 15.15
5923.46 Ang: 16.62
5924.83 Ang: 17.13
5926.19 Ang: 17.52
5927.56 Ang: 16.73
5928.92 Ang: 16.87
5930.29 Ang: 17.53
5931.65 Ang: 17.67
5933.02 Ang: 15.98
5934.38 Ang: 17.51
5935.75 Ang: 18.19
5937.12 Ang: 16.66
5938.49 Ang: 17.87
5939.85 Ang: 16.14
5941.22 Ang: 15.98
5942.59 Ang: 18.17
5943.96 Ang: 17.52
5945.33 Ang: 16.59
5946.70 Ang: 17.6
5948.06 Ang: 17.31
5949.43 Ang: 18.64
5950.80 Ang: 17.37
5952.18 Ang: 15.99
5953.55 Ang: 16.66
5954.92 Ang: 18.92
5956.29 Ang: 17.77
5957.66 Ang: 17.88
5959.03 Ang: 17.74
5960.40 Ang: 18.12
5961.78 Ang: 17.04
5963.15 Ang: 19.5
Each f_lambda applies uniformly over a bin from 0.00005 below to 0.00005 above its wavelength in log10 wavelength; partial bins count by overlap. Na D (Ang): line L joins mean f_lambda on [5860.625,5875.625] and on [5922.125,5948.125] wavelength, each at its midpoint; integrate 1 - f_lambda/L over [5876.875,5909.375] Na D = 3.5 Ang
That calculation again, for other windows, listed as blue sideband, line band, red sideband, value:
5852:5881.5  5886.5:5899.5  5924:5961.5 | 2.72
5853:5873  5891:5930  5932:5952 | 2.73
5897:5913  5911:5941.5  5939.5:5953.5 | -0.63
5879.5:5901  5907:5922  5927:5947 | -1.04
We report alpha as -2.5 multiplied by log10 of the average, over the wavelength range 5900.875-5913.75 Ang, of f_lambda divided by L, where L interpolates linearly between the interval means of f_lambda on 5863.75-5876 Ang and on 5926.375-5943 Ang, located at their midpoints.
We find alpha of 0.01 mag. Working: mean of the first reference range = 16.8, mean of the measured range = 16.8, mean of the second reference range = 17.1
